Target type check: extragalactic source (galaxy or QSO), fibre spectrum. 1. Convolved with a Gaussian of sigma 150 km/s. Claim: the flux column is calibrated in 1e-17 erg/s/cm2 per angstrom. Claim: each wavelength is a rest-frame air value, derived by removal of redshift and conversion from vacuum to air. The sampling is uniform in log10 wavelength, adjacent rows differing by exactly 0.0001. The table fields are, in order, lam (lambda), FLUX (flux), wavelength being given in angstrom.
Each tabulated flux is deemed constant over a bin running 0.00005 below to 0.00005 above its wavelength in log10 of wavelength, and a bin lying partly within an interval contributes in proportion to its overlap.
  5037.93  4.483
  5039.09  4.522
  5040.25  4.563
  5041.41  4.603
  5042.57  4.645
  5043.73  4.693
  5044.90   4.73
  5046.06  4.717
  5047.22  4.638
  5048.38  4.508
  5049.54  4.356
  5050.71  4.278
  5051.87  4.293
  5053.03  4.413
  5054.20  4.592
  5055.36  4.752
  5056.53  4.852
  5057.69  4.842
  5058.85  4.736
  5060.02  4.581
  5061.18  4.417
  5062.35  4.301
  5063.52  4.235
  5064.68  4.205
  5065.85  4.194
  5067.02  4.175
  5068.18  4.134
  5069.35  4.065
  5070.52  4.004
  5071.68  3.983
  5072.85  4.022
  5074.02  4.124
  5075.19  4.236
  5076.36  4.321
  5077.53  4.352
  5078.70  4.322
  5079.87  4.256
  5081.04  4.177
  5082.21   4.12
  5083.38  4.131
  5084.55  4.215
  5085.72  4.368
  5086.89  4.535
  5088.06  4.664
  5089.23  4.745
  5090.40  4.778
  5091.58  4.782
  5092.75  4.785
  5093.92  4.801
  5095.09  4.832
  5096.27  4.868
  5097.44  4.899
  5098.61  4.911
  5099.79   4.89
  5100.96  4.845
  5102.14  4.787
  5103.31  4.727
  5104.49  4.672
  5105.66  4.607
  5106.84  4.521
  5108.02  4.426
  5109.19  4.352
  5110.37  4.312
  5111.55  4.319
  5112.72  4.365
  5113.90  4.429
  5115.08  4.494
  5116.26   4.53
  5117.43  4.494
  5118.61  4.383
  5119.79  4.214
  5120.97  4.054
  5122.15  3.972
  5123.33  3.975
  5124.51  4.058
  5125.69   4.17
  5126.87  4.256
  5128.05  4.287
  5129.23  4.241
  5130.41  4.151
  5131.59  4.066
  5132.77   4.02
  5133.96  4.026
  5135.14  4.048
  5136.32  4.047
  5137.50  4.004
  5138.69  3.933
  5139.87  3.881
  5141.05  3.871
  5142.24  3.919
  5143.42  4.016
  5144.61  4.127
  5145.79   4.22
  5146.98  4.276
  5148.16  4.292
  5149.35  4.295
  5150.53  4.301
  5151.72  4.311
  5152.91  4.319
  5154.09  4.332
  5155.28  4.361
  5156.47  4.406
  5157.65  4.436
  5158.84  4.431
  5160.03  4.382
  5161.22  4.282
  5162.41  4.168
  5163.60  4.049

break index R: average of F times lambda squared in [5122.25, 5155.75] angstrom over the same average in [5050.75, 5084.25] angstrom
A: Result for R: 1.0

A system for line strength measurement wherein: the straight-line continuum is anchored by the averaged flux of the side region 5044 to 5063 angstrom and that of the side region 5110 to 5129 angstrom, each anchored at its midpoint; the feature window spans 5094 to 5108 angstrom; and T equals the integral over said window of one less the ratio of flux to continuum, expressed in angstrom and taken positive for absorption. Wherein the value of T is -1.3 angstrom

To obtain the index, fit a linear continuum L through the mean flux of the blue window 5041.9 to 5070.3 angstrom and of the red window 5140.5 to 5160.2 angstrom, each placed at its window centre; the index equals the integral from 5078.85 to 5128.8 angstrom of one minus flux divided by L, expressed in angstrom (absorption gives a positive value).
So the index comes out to -1.3 angstrom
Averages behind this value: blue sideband 4.47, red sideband 4.25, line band 4.47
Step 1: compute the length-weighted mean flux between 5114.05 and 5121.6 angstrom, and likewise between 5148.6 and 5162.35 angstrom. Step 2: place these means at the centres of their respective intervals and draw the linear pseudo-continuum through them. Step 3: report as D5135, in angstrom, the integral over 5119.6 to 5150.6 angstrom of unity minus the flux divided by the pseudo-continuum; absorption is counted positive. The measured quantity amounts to 1.8 angstrom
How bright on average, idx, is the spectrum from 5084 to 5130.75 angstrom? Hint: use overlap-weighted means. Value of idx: 4.49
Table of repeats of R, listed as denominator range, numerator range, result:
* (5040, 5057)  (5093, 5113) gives 1.04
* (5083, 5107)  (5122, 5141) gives 0.88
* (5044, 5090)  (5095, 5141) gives 1.01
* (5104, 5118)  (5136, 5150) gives 0.93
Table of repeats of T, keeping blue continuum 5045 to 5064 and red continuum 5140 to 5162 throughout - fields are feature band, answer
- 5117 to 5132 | 0.52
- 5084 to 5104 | -1.42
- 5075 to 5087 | 0.51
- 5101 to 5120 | -0.54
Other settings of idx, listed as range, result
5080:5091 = 4.41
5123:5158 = 4.16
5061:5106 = 4.45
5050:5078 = 4.34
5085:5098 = 4.73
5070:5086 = 4.19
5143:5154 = 4.25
